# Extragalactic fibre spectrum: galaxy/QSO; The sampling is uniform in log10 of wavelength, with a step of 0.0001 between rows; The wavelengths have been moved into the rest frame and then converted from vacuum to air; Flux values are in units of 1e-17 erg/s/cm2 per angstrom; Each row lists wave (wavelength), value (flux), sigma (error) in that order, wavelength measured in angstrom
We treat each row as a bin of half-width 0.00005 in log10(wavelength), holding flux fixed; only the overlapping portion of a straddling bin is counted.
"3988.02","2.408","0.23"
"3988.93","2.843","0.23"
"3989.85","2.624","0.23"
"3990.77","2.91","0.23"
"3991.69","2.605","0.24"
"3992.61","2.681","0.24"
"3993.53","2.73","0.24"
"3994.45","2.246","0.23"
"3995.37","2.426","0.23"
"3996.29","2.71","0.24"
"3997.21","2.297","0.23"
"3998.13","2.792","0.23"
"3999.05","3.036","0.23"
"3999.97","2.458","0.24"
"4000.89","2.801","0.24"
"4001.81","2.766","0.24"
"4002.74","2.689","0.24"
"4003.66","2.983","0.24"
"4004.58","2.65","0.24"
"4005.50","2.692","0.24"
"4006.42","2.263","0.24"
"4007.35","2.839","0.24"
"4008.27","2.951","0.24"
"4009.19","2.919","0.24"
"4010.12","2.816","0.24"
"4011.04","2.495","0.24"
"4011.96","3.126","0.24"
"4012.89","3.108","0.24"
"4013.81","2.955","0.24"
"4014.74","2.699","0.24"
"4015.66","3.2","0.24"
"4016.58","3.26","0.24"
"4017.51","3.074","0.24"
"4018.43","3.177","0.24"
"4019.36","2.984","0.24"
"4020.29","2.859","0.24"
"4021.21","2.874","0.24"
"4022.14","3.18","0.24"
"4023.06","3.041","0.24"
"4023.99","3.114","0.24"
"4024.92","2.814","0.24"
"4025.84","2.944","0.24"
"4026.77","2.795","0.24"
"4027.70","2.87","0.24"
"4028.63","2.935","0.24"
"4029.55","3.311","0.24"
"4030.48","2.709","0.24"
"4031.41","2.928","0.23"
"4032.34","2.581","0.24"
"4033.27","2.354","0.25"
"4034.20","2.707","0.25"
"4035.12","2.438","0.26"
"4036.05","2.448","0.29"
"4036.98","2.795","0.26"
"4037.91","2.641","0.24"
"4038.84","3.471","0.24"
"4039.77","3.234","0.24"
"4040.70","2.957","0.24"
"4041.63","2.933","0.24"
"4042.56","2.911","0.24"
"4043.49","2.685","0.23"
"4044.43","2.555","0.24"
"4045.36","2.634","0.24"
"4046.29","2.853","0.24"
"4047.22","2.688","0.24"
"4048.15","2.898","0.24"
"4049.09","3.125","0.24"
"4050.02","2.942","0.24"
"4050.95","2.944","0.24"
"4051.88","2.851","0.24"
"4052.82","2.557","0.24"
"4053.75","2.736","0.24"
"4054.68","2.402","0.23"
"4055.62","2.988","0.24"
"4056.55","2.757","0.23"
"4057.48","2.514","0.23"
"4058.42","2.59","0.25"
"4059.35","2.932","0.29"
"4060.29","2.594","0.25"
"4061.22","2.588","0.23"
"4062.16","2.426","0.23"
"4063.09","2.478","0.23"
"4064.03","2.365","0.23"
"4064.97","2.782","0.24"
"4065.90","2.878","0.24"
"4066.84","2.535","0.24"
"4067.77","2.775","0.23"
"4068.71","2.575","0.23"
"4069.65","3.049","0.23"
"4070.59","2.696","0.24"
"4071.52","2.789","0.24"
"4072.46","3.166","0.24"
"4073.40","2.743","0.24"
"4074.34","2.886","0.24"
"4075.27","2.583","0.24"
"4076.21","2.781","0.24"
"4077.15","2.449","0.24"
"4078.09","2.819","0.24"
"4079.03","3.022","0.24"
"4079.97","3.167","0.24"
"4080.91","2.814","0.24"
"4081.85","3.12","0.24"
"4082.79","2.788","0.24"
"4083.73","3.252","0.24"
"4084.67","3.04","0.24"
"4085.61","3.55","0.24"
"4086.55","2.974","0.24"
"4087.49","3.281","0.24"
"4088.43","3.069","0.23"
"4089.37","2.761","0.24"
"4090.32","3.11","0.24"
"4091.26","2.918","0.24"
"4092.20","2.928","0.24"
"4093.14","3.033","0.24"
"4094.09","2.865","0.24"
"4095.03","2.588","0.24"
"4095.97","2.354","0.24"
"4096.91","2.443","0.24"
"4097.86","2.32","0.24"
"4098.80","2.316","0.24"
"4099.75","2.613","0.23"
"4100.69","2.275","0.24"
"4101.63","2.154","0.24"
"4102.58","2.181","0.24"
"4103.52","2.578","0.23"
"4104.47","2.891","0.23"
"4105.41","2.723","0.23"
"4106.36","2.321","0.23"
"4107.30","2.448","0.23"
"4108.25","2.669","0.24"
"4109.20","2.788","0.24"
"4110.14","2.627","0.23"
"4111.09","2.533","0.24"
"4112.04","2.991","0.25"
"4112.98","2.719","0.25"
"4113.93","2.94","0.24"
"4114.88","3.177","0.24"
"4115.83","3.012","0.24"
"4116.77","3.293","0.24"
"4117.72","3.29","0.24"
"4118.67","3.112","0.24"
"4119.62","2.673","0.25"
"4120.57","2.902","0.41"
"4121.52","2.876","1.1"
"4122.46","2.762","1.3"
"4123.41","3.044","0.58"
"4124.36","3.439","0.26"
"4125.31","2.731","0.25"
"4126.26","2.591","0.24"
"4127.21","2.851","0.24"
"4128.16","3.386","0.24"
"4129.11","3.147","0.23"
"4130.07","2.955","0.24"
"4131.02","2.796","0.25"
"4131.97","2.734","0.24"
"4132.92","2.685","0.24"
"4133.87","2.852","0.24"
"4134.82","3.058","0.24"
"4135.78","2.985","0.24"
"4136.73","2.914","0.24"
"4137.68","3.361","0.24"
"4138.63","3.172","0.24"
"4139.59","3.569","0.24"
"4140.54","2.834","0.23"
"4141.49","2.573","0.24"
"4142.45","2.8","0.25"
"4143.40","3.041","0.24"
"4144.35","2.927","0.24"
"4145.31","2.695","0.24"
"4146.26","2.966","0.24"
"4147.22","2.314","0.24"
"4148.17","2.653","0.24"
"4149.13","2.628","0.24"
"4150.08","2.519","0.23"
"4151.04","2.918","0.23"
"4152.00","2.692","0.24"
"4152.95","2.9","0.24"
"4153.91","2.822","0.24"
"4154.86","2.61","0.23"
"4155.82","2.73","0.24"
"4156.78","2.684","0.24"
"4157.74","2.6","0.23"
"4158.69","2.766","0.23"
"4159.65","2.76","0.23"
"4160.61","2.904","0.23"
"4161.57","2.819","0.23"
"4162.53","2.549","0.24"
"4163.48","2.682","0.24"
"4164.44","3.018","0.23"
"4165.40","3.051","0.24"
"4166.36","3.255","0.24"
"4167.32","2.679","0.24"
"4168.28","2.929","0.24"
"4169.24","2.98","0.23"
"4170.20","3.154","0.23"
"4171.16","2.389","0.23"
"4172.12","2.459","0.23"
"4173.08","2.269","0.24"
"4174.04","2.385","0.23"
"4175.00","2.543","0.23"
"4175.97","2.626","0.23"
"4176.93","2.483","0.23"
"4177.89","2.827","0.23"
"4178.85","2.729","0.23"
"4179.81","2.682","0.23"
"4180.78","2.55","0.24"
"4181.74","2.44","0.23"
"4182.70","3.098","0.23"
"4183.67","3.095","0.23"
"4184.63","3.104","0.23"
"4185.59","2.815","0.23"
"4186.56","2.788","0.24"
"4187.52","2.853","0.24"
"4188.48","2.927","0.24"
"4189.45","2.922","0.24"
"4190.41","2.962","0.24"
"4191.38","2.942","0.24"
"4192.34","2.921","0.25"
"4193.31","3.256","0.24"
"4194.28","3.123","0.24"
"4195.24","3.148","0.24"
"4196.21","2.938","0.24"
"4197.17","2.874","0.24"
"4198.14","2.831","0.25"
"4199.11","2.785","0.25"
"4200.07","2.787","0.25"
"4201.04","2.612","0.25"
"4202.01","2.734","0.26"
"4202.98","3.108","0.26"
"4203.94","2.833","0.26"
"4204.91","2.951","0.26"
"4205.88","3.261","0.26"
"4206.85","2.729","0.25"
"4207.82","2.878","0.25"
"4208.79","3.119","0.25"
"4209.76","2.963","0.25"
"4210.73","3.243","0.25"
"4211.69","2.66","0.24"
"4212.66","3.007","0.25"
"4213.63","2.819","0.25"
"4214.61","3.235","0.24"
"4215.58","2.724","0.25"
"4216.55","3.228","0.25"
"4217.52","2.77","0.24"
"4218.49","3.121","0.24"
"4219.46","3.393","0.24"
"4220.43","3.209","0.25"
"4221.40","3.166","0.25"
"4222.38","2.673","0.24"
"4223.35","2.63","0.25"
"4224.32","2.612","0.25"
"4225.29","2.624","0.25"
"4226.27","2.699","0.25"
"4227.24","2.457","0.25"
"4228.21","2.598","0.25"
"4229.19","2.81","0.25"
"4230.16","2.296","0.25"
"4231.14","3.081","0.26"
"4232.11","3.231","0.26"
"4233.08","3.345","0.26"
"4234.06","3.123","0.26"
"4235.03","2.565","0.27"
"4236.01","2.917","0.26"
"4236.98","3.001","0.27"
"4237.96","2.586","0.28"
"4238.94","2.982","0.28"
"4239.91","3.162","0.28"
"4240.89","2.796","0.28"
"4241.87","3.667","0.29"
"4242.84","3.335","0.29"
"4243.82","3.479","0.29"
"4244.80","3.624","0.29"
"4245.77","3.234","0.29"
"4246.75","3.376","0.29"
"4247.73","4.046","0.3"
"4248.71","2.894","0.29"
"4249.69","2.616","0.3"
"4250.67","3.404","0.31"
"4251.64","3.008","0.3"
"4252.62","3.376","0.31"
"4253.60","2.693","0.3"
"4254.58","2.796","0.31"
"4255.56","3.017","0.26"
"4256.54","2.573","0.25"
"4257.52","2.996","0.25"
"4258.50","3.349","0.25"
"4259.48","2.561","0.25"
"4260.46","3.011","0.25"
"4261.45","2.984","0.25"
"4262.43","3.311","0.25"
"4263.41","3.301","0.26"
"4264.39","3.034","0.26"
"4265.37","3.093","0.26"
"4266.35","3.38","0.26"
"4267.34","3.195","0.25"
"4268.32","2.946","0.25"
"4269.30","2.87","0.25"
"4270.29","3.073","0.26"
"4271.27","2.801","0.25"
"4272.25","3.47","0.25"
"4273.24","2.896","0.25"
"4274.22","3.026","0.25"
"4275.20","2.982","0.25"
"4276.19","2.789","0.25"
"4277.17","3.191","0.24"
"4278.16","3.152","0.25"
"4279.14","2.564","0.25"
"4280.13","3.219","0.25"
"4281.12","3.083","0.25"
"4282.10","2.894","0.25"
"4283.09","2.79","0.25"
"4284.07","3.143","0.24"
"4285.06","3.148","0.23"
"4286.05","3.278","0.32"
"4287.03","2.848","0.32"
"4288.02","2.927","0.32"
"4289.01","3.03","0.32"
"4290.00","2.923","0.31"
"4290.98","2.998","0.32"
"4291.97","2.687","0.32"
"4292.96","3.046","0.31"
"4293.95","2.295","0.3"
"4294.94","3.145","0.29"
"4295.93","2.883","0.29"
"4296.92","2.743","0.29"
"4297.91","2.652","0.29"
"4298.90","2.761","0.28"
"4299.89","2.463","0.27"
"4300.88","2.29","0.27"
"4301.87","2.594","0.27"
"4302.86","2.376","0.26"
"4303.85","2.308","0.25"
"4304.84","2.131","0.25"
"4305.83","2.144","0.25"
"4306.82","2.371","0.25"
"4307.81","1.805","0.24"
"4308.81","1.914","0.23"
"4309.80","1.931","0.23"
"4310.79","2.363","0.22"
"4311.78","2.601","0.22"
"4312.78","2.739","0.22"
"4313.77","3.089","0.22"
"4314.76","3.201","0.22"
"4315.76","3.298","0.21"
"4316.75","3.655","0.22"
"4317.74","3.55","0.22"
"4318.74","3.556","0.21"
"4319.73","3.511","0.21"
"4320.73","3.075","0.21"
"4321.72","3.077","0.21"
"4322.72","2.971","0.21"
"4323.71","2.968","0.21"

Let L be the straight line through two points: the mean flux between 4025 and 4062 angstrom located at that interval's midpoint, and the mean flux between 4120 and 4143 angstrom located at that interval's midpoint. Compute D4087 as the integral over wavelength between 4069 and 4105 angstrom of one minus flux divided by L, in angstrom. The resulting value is 0.92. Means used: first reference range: 2.79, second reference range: 2.96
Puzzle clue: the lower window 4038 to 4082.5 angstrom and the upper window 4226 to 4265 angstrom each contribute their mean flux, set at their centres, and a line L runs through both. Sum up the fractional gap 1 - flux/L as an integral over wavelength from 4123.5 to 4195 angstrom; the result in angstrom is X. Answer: 2.0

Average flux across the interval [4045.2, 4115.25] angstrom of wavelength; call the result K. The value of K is 2.76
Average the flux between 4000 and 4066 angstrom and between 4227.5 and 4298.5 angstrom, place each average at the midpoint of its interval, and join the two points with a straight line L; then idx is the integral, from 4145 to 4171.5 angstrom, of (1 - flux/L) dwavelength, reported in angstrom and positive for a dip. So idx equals 1.3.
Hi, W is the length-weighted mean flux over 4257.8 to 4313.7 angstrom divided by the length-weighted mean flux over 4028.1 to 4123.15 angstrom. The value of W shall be 1.0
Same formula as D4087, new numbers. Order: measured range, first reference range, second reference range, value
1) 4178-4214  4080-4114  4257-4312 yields -1.5 angstrom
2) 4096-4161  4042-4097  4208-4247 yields 1.8 angstrom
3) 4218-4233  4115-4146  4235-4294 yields 0.9 angstrom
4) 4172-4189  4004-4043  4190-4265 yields 1.5 angstrom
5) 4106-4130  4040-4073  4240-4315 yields -0.9 angstrom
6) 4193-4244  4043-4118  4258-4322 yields -1.8 angstrom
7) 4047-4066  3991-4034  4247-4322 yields 0.8 angstrom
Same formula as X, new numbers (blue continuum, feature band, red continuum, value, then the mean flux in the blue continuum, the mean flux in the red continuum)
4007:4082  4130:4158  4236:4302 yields 0.7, 2.83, 3.01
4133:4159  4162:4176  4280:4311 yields 0.4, 2.83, 2.66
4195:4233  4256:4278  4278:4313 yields -2.3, 2.9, 2.67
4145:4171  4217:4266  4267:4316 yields -4.1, 2.78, 2.78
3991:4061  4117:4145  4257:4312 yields -1.6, 2.81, 2.82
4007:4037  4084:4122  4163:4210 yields 1.1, 2.89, 2.85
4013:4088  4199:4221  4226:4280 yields 0.2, 2.85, 3.03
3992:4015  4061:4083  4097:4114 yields -1.3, 2.72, 2.55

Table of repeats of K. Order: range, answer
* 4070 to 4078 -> 2.77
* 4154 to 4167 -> 2.8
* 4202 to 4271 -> 3.01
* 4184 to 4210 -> 2.93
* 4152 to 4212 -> 2.83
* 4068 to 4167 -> 2.83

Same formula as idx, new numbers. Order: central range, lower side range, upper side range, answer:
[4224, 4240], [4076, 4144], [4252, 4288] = 0.9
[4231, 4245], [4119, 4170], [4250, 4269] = -0.5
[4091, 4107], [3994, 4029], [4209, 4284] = 1.9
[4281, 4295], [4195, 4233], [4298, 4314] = -2.7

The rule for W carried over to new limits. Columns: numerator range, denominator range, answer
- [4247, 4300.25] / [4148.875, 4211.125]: 1.06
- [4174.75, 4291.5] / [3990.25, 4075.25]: 1.06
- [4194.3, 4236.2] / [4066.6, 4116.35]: 1.05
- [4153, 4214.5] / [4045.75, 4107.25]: 1.03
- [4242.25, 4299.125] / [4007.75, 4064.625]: 1.07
